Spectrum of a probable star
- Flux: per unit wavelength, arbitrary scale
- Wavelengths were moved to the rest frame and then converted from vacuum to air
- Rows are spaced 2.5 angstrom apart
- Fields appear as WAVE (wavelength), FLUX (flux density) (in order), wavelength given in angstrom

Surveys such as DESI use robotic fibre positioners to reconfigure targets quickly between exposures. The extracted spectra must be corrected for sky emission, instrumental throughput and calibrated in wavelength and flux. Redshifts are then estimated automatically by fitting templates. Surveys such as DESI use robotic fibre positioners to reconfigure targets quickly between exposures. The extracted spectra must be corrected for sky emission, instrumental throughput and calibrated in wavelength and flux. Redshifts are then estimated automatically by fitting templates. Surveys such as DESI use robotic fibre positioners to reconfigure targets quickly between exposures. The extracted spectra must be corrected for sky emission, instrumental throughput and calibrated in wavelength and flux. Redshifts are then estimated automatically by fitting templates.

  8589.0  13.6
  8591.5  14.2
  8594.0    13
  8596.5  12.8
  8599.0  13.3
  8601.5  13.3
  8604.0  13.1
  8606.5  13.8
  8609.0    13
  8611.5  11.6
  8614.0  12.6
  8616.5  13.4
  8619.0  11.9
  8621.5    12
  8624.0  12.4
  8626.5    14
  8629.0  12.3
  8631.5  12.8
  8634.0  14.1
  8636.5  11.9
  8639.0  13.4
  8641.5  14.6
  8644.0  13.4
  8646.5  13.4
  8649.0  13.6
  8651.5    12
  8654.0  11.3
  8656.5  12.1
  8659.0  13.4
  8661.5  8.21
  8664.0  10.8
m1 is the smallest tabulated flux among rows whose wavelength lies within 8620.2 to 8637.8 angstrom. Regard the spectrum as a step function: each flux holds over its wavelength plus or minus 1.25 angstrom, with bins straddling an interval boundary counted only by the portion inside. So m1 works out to 11.9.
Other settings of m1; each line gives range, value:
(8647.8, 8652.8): 12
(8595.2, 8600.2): 12.8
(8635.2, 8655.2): 11.3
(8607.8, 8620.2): 11.6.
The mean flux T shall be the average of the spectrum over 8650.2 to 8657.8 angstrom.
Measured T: 11.8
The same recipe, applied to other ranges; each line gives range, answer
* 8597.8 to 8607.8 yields 13.4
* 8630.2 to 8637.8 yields 12.9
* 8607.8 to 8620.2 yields 12.5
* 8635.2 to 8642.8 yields 13.3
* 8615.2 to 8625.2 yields 12.4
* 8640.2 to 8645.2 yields 14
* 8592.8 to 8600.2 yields 13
